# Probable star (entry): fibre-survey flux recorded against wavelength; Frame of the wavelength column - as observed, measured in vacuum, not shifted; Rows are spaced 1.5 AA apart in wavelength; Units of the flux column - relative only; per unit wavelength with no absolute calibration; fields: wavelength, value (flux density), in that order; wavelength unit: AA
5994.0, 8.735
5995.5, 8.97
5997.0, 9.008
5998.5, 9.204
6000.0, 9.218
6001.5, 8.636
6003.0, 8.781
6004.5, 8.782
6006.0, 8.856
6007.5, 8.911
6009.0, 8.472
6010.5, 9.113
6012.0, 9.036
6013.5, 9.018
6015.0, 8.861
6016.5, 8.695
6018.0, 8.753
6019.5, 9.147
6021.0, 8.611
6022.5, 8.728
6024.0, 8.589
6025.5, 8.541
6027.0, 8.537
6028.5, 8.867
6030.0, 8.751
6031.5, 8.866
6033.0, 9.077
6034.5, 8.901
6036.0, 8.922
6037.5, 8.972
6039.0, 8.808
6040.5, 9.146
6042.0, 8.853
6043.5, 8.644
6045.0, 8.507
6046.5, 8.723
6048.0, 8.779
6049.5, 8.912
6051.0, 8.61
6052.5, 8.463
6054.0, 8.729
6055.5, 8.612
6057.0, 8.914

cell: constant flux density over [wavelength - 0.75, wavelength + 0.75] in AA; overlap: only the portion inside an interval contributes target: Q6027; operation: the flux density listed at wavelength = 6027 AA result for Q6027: 8.537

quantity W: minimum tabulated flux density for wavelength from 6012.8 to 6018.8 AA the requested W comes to 8.695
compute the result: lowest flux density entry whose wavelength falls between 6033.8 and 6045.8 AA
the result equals 8.507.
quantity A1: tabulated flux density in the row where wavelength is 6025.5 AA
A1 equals 8.541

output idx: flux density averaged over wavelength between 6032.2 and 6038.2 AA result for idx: 8.97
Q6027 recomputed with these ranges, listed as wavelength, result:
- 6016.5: 8.695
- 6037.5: 8.972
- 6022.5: 8.728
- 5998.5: 9.204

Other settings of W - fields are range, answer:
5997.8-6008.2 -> 8.636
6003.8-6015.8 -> 8.472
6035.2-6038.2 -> 8.922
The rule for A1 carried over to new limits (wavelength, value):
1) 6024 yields 8.589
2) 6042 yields 8.853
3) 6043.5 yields 8.644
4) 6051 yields 8.61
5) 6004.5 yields 8.782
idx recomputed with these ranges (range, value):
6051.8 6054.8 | 8.6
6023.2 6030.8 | 8.66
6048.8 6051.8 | 8.75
